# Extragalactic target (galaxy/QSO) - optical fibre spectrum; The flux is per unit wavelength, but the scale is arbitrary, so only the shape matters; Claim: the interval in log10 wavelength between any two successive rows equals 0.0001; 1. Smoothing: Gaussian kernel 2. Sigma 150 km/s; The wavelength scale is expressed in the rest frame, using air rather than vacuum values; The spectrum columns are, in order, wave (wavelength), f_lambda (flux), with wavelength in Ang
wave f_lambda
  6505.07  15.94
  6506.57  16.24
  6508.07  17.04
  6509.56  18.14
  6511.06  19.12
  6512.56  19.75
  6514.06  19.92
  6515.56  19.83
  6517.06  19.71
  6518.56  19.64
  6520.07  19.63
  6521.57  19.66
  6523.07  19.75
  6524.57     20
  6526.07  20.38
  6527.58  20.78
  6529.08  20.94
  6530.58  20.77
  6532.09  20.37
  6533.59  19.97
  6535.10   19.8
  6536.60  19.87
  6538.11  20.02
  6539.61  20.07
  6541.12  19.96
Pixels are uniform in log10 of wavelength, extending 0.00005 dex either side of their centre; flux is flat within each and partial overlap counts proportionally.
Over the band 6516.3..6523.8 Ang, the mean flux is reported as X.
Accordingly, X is 19.7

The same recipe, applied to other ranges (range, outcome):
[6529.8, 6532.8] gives 20.6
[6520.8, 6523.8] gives 19.7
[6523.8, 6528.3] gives 20.4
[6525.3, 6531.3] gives 20.7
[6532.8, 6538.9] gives 19.9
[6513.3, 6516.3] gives 19.9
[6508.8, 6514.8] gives 19.2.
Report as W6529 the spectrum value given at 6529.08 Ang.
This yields 20.94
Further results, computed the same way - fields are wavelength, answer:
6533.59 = 19.97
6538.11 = 20.02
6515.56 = 19.83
